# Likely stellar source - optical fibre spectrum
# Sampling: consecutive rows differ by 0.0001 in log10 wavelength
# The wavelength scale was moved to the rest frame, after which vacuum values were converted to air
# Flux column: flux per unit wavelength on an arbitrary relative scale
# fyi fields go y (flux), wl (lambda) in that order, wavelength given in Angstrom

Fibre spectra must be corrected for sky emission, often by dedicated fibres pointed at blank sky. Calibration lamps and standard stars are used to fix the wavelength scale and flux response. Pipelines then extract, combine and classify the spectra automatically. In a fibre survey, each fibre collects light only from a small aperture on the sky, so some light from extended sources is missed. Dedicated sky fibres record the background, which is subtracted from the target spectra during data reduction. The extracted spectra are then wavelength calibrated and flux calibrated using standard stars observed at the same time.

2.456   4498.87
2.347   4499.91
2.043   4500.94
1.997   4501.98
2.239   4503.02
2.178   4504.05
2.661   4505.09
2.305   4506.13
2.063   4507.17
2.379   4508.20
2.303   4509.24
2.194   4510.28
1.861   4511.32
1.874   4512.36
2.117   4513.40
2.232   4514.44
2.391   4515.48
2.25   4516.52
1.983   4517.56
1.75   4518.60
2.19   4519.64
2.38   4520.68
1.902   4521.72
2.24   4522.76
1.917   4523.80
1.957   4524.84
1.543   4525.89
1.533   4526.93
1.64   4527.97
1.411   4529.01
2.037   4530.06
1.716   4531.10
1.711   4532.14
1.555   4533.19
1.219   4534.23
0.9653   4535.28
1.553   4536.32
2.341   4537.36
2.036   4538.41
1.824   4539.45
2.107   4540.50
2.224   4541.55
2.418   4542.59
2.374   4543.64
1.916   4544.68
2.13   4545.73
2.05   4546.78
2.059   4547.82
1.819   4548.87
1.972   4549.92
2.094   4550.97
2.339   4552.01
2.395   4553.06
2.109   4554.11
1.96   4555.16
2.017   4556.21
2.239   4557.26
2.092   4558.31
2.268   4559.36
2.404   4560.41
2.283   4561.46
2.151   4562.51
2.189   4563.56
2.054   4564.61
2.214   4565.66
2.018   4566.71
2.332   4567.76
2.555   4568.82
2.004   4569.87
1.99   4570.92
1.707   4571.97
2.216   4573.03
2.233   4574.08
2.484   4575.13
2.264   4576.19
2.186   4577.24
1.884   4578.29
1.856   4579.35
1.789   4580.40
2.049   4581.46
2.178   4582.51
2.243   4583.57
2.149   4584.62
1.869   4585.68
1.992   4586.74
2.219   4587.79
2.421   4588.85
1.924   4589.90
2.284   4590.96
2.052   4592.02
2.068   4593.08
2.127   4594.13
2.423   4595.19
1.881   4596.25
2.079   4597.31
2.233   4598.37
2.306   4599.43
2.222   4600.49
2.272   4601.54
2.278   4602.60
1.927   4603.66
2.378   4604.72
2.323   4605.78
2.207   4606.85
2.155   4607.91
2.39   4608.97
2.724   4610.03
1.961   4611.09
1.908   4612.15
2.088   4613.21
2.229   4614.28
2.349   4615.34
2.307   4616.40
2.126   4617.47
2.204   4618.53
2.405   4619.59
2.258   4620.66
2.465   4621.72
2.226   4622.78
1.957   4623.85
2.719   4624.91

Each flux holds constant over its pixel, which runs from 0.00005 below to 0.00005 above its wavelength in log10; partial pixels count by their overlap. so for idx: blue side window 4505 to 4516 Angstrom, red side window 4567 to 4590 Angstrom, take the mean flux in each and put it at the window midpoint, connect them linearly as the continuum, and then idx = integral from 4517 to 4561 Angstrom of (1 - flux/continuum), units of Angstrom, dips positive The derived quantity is 4.1 Angstrom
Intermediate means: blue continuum 2.2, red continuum 2.12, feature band 1.96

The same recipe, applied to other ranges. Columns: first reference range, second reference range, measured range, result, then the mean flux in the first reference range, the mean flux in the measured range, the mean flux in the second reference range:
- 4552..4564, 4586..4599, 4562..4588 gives 0.7 Angstrom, 2.2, 2.11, 2.14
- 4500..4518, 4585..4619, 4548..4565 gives 0.3 Angstrom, 2.19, 2.15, 2.18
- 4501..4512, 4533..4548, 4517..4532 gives 1.4 Angstrom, 2.2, 1.87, 1.92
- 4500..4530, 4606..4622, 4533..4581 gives 1.6 Angstrom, 2.06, 2.07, 2.25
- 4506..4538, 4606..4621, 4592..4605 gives 0.1 Angstrom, 1.91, 2.17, 2.24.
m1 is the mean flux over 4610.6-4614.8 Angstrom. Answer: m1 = 2.05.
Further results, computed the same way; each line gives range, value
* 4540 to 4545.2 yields 2.21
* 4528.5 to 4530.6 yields 1.72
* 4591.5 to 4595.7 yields 2.17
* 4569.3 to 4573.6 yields 1.99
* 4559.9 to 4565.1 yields 2.22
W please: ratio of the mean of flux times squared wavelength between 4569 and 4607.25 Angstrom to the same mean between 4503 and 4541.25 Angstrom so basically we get 1.12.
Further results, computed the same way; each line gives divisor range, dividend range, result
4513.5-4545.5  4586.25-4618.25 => 1.18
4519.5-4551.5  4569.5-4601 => 1.14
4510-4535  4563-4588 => 1.14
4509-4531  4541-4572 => 1.11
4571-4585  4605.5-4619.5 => 1.08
